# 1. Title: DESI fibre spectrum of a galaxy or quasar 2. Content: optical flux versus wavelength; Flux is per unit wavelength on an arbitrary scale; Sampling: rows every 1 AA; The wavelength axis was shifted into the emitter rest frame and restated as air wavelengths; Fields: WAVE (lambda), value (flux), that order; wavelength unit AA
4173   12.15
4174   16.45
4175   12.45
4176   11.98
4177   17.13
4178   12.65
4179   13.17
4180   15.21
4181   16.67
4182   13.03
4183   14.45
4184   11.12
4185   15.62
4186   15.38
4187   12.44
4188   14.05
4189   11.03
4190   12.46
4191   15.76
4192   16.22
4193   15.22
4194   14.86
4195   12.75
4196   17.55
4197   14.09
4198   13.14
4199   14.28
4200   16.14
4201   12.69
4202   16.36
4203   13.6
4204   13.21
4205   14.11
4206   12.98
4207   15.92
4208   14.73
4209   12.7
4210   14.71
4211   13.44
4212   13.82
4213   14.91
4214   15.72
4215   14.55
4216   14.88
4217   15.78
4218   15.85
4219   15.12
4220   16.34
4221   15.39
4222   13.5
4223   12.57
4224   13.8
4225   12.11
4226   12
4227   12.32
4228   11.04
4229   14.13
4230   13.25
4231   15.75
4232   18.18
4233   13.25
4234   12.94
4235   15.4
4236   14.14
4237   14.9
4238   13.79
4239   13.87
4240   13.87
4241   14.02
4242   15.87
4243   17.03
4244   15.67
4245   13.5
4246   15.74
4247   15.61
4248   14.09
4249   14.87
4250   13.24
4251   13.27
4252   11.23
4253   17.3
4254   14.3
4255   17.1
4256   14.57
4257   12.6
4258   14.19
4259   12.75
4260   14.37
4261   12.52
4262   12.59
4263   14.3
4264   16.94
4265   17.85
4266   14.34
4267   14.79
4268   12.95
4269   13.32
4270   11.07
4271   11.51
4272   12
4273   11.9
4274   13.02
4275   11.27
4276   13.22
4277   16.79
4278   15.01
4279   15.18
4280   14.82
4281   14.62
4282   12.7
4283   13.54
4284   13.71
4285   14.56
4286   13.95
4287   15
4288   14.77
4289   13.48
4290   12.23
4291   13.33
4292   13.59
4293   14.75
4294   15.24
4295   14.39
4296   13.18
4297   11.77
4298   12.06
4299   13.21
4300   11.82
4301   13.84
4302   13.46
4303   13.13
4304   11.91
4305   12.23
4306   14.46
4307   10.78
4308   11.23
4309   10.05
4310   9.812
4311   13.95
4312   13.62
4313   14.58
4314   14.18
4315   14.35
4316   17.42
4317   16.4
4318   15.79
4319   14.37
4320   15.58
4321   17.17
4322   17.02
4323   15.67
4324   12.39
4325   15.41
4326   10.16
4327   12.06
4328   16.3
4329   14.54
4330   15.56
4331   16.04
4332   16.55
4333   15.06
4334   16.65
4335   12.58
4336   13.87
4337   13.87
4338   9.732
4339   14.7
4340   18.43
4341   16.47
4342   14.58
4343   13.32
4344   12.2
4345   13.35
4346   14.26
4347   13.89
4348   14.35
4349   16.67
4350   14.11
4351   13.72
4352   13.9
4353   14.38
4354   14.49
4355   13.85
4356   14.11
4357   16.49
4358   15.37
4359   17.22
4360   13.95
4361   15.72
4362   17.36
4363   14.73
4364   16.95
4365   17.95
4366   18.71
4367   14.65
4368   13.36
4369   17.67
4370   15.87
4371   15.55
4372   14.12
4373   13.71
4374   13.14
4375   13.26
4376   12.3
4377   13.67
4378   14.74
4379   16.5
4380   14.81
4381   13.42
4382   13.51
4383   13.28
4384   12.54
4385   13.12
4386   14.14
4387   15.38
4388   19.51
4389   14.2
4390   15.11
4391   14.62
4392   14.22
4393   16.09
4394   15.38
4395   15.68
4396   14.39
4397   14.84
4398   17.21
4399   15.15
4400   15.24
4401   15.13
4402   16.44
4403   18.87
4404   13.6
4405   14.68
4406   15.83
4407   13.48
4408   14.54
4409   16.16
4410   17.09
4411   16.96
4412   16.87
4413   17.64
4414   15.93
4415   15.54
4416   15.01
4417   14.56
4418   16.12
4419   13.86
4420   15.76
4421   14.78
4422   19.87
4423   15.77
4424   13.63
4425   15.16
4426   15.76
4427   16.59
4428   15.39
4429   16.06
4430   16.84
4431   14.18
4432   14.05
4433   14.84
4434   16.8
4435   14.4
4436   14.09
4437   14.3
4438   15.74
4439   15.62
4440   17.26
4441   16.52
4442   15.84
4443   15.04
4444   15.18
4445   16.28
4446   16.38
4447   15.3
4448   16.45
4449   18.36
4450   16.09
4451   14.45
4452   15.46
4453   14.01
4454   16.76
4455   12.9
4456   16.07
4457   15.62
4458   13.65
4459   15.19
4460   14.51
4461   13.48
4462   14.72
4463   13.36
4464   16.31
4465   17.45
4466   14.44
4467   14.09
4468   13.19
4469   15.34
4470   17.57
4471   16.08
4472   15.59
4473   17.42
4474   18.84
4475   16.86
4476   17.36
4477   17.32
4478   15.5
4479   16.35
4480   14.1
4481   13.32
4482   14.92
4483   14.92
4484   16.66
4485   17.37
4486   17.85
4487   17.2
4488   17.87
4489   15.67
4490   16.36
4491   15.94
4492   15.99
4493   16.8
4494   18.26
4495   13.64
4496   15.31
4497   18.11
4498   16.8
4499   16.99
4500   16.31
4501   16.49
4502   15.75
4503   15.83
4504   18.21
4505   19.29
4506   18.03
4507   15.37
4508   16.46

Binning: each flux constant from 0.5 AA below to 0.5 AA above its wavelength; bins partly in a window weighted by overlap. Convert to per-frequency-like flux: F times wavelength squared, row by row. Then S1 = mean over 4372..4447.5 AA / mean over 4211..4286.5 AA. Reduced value 1.16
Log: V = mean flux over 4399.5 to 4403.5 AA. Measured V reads 16.4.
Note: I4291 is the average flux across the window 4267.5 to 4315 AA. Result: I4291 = 13.2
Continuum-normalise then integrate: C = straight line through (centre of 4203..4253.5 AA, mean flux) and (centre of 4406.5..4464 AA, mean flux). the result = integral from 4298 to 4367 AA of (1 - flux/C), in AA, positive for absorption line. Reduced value 2.3 AA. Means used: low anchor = 14.3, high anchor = 15.5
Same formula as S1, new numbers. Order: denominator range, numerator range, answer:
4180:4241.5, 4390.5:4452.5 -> 1.21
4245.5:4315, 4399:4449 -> 1.23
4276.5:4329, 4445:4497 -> 1.23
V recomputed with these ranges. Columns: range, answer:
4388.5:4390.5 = 14.7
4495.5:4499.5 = 16.8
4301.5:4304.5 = 12.8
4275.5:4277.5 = 15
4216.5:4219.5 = 15.6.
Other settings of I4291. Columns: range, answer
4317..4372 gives 15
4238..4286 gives 14.1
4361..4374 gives 15.8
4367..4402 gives 14.8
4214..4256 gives 14.4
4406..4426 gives 15.7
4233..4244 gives 14.6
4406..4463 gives 15.5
